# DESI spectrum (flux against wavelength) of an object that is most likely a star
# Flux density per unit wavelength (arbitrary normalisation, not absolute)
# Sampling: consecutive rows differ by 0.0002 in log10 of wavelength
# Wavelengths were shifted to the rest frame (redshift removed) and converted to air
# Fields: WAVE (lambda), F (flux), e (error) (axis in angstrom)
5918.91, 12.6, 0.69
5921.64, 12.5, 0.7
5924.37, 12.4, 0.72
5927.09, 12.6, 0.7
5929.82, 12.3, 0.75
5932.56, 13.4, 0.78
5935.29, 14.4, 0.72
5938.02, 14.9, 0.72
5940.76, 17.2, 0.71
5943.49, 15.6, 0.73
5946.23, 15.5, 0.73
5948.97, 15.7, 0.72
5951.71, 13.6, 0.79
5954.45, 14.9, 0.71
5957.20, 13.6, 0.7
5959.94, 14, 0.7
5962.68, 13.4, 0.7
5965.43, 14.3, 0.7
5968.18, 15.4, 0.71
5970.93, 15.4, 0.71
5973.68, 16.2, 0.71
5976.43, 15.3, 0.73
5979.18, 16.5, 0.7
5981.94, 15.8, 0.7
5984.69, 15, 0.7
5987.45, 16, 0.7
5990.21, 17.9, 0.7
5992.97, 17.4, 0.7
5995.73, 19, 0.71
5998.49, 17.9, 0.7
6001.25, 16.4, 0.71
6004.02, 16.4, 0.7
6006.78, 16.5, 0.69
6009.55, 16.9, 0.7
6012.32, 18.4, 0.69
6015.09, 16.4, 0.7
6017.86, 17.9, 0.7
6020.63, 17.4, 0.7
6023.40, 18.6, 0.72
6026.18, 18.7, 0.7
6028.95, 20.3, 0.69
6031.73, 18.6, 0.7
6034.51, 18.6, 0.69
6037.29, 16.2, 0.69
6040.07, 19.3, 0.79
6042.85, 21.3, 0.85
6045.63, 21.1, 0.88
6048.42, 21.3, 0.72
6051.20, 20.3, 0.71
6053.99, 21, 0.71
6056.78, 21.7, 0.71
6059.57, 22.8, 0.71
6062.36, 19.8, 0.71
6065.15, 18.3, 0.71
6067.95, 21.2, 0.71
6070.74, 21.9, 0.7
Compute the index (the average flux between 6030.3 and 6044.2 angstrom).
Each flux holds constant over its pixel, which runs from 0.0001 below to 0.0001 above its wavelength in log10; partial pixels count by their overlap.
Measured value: 18.8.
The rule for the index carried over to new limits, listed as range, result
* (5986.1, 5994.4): 17.1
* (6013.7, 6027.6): 17.8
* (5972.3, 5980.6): 16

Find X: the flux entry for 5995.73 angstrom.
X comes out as 19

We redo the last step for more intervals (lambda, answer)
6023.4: 18.6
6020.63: 17.4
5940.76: 17.2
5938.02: 14.9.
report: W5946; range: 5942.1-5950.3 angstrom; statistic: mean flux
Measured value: 15.6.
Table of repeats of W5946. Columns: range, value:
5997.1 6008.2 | 16.8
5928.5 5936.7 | 13.4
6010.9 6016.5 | 17.4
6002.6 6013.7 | 17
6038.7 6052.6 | 20.7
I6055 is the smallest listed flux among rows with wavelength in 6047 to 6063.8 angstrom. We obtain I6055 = 19.8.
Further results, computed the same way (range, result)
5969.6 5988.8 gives 15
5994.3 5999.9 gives 17.9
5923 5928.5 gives 12.4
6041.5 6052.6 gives 20.3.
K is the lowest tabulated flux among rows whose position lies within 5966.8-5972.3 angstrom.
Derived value 15.4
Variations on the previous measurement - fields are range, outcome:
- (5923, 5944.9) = 12.3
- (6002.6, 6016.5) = 16.4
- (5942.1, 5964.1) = 13.4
